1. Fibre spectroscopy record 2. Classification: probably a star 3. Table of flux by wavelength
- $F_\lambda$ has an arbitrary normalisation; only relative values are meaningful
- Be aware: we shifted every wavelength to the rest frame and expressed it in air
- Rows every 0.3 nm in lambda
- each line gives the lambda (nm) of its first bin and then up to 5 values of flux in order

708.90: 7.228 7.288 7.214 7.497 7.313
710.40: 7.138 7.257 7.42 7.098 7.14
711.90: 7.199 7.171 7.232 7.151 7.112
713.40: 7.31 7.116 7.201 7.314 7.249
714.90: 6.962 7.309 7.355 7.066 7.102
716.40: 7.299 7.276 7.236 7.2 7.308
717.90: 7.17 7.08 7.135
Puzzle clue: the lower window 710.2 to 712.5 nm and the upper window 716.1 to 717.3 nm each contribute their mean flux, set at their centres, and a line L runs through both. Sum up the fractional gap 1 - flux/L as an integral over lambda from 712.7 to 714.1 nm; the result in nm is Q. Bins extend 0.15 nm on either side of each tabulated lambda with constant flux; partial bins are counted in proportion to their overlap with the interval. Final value 0.01 nm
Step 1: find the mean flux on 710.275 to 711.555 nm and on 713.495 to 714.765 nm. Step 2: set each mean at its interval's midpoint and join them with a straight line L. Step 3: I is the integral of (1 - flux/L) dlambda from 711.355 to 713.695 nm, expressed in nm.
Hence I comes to 0.01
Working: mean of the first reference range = 7.22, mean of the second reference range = 7.22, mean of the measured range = 7.18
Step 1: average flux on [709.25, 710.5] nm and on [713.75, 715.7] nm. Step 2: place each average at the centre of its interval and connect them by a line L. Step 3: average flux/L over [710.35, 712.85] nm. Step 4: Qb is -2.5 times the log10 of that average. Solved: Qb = 0.01 mag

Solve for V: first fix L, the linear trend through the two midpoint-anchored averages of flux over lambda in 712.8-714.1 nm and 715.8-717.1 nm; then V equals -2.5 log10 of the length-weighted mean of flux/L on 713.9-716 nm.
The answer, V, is 0.00 mag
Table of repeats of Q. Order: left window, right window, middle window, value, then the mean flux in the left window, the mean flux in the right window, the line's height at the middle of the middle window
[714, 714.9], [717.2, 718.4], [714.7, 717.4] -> 0.00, 7.21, 7.19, 7.2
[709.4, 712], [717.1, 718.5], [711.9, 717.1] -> 0.01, 7.25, 7.19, 7.22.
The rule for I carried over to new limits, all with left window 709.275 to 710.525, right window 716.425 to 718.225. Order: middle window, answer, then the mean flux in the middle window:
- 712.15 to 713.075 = 0.01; 7.18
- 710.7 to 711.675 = 0.01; 7.23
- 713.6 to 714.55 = 0.00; 7.22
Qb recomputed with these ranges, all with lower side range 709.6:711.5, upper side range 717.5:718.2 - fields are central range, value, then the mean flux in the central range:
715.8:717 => 0.001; 7.21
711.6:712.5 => 0.012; 7.19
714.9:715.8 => 0.000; 7.23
